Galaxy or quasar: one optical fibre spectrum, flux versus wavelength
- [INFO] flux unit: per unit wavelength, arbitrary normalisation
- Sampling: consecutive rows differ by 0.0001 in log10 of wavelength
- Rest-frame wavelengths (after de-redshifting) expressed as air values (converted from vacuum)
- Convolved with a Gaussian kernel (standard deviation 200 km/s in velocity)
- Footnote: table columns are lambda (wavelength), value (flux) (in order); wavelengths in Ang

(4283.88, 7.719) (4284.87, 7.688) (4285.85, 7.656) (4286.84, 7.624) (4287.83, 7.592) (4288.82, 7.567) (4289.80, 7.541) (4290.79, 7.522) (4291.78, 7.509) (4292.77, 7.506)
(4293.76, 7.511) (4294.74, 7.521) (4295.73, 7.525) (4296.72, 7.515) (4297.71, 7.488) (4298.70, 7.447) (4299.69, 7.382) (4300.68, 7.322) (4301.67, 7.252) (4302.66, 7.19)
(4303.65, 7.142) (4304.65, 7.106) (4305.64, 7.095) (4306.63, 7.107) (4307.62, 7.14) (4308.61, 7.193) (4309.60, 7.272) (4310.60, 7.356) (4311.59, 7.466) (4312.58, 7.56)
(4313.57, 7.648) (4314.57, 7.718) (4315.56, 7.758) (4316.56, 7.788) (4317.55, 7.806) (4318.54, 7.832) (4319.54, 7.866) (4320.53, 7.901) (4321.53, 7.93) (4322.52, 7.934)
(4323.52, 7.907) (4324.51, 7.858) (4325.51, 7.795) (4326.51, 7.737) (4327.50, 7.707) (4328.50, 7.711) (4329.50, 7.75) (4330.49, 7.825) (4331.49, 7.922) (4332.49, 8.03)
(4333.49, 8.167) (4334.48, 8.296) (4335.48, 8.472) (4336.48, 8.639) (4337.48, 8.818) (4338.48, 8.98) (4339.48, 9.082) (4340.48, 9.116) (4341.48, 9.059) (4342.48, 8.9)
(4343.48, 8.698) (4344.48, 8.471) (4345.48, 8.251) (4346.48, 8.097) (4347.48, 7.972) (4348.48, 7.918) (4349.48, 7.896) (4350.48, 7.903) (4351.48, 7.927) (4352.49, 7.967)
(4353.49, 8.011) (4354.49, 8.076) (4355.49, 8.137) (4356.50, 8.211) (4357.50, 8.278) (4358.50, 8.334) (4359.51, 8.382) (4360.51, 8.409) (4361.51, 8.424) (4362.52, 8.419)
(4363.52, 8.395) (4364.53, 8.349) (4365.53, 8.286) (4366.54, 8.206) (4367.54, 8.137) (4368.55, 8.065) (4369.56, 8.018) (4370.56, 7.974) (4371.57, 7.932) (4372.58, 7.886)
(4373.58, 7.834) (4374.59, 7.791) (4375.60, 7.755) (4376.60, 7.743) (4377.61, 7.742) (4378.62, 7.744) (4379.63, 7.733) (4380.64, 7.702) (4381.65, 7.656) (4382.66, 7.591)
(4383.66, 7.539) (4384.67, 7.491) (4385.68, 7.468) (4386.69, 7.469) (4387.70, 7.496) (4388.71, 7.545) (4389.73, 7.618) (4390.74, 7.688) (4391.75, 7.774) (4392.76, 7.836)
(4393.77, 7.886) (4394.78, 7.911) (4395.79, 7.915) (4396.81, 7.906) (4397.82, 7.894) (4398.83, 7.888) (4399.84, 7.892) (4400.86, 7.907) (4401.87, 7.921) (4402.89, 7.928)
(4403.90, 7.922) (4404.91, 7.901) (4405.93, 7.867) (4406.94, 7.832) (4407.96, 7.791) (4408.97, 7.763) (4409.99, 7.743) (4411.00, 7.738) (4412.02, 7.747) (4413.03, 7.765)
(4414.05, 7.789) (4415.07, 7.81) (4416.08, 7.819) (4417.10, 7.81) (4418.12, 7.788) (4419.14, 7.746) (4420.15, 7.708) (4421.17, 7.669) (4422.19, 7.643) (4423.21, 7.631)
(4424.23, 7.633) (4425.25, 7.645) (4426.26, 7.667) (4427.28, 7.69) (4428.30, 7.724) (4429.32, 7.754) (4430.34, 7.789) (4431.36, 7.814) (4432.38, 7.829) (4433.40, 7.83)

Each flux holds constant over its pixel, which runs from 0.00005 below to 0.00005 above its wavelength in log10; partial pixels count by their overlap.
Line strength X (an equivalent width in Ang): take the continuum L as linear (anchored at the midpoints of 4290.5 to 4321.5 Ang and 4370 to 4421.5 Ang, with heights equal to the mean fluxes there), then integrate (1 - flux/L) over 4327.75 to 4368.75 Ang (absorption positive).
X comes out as -3.6 Ang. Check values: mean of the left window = 7.47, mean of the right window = 7.77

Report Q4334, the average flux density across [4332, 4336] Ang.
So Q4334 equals 8.25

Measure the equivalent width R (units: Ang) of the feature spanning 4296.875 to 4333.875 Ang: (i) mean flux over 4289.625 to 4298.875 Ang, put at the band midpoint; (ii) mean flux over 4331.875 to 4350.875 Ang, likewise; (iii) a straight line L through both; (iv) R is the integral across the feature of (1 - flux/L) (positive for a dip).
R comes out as 1.6 Ang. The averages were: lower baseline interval 7.51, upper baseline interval 8.46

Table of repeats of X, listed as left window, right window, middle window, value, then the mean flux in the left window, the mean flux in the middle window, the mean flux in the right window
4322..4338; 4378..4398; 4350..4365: -0.66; 8.04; 8.21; 7.69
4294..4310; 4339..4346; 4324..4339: 0.50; 7.3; 8.11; 8.79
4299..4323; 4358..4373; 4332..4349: -1.39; 7.49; 8.53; 8.21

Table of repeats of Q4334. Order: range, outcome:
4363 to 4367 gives 8.31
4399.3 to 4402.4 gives 7.89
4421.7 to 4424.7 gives 7.63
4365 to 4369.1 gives 8.17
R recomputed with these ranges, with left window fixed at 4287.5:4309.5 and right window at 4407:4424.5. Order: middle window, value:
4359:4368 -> -0.9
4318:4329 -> -0.6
